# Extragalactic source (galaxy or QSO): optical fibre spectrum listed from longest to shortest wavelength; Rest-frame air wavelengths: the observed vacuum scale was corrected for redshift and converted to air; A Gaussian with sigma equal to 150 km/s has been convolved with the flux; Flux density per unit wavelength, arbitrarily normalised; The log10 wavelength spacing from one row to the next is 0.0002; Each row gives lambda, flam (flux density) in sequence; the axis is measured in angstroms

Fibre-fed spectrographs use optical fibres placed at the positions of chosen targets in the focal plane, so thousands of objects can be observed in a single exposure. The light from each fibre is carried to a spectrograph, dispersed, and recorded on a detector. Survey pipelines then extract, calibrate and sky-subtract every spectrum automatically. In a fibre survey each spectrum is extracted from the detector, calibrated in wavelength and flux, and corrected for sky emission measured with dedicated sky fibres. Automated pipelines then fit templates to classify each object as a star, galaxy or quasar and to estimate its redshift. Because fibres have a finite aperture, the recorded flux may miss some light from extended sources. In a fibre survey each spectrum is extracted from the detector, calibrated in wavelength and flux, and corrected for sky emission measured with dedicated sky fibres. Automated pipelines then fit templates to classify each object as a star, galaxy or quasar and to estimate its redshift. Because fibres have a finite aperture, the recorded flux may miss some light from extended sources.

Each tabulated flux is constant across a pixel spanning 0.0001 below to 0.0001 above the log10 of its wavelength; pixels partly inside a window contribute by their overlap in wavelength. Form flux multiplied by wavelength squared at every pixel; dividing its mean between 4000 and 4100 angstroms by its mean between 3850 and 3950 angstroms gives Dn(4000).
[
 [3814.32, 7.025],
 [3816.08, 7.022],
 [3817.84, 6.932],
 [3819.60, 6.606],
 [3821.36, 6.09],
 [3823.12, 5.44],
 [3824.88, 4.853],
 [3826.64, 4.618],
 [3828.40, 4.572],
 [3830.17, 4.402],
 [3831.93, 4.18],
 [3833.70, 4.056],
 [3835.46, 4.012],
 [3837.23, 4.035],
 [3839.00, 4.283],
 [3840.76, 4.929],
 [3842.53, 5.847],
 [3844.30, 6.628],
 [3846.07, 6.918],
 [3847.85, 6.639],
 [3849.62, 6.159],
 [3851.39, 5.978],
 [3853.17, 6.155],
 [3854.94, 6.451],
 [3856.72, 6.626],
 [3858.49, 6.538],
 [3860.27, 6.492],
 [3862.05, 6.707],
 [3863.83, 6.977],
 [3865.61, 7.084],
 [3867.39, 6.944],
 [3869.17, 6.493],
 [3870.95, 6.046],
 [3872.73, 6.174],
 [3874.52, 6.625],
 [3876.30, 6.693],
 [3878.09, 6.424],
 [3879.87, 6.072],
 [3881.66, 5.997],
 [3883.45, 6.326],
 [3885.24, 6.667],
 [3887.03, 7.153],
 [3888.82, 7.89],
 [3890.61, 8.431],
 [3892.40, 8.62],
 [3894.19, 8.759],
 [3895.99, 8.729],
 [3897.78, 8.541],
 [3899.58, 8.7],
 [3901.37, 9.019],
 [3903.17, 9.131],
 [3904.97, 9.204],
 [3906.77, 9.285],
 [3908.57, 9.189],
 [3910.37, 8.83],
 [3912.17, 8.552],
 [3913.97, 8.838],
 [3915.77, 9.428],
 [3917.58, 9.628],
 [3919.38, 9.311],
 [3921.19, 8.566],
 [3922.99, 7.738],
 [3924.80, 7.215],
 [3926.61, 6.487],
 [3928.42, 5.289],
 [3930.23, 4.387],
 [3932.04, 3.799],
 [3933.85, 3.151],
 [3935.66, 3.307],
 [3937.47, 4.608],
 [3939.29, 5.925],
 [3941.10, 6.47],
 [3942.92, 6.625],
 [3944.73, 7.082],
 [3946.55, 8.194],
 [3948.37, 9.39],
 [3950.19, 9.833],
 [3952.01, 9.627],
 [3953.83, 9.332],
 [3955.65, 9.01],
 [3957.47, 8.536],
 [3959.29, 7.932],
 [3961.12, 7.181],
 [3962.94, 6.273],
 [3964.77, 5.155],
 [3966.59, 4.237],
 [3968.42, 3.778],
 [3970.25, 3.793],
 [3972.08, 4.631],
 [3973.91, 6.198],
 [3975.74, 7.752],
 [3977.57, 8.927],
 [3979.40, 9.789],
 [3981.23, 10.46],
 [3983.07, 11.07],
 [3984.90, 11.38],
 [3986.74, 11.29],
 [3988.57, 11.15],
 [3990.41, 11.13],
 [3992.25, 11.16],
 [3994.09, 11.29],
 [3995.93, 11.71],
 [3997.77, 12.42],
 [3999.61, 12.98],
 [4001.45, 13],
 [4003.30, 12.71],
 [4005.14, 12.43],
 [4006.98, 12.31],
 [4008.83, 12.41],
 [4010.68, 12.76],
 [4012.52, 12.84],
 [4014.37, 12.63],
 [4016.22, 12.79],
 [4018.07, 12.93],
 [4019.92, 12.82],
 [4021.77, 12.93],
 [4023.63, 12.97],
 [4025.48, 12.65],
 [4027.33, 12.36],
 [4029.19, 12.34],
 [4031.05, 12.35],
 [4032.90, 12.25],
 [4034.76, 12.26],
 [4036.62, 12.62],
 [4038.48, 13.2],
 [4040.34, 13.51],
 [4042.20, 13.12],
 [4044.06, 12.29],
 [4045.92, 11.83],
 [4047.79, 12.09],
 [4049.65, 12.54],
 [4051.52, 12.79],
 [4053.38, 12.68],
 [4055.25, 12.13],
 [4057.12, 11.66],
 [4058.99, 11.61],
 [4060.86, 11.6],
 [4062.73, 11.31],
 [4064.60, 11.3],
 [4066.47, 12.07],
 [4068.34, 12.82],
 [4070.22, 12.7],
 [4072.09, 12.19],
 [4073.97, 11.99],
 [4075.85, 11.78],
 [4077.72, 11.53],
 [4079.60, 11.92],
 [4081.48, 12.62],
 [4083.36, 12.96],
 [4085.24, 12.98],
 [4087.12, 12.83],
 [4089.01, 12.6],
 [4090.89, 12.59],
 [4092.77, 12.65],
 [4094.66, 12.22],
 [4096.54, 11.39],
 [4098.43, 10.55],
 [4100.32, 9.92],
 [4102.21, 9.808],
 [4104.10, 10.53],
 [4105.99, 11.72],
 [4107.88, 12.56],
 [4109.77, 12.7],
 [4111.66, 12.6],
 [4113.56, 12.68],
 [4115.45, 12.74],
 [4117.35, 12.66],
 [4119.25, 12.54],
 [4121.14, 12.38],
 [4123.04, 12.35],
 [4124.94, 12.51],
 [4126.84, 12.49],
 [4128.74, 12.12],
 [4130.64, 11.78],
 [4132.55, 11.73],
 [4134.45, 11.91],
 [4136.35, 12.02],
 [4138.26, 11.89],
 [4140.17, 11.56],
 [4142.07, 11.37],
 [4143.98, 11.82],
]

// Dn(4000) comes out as 1.85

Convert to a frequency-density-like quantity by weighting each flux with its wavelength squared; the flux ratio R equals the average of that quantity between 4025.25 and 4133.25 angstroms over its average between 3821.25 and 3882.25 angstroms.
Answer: 2.3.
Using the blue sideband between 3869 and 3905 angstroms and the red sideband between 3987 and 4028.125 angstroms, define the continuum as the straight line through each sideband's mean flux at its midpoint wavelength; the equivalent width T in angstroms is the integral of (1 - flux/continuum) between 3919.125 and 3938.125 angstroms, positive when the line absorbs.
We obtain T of 7.1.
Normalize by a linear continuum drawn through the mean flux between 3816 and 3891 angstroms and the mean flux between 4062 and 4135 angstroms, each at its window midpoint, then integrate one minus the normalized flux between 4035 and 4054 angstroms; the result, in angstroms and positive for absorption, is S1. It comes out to -3.4 angstroms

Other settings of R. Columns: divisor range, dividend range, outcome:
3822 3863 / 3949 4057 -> 2.14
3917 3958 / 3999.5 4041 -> 1.87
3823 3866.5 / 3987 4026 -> 2.38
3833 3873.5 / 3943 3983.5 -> 1.33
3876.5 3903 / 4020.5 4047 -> 1.77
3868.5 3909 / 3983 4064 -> 1.72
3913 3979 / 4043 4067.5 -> 1.84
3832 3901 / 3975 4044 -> 1.97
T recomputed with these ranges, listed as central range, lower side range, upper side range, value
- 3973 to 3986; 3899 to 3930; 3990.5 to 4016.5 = 2.19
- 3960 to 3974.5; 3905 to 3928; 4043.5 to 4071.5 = 6.85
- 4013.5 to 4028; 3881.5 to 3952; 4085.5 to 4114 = -4.02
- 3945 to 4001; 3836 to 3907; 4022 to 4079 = 6.40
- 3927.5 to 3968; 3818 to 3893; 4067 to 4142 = 8.58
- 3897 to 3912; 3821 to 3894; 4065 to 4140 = -3.54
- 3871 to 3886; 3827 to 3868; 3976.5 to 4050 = 1.26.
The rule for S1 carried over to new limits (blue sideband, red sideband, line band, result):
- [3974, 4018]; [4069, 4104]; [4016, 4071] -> -3.2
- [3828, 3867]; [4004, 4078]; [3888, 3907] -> -3.2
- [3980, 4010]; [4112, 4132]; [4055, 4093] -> 0.0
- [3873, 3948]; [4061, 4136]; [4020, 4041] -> -4.7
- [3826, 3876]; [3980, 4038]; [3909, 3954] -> 8.8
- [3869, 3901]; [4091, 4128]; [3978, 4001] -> -4.4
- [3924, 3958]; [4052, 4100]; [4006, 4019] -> -4.2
